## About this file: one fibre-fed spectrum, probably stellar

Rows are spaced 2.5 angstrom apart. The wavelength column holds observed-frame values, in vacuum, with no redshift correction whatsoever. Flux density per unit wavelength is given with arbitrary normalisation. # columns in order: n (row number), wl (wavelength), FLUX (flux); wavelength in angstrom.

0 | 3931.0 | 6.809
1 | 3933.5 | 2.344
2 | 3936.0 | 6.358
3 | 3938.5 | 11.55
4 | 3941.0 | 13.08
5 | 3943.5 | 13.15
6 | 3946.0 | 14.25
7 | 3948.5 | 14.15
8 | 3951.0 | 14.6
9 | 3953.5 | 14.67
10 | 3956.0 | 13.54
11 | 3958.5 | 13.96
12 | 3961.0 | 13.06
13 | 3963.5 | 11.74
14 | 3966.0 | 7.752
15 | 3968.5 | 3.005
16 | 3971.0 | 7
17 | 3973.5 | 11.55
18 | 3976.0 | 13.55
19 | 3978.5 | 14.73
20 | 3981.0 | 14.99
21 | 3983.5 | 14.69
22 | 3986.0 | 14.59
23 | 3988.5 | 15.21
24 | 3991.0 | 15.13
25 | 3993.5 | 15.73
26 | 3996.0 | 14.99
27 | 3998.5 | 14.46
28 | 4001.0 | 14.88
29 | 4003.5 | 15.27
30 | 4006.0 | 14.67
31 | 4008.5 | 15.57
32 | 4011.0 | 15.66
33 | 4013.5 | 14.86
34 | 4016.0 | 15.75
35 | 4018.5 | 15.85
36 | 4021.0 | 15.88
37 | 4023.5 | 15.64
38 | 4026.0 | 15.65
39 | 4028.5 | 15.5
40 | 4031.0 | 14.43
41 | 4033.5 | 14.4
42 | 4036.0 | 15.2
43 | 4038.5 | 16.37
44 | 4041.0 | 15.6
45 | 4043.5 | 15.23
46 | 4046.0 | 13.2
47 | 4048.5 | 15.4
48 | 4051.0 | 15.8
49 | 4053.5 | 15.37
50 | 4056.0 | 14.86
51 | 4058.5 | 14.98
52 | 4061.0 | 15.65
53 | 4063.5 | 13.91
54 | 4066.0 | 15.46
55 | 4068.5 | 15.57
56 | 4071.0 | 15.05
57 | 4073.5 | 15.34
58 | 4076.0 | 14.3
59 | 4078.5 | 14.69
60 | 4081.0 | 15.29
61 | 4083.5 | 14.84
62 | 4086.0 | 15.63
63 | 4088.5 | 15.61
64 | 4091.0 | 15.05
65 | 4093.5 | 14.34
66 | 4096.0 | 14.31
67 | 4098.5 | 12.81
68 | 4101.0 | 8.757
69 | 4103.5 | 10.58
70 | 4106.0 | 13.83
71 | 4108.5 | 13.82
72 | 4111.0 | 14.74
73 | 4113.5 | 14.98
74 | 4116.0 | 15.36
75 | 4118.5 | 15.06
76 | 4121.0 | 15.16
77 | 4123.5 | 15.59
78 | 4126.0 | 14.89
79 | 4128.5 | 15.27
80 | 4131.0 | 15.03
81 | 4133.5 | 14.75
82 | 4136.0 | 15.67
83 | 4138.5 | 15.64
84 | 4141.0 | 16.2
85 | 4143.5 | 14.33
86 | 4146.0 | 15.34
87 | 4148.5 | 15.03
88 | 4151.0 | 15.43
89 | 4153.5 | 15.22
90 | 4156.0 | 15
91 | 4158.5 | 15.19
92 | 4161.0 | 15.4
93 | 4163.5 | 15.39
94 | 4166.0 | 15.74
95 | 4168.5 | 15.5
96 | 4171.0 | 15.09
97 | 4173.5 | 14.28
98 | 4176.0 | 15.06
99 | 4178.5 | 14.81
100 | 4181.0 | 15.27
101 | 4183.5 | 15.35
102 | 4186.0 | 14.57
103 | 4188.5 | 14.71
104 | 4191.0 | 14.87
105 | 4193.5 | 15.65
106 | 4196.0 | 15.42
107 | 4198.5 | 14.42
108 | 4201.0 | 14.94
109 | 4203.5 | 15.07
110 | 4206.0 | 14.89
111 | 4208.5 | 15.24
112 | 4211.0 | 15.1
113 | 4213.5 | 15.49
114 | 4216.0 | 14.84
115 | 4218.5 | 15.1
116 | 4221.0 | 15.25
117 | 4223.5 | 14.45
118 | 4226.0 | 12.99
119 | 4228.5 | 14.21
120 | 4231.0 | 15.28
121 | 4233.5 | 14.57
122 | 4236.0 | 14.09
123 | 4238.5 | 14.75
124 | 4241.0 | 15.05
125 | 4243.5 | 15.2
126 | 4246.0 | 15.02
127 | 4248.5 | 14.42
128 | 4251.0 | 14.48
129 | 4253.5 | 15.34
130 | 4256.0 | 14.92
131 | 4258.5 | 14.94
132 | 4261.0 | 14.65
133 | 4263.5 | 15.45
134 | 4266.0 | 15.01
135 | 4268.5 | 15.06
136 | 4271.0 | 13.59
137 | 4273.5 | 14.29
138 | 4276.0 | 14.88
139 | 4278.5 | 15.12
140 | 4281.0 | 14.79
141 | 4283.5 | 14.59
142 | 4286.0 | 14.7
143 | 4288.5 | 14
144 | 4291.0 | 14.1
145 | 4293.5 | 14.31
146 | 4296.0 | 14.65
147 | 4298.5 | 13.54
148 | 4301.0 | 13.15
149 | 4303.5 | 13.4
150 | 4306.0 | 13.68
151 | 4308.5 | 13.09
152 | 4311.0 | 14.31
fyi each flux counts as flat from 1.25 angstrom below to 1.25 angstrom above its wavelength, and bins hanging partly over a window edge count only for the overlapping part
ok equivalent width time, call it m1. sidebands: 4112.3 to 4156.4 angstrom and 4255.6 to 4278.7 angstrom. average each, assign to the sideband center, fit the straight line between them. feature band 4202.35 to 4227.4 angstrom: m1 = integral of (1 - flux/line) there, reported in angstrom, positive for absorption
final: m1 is 0.2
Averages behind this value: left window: 15.2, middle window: 14.8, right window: 14.8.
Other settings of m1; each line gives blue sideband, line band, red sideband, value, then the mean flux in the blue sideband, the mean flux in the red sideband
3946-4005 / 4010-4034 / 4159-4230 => -3.19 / 13.2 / 15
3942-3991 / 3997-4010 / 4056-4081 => -1.39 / 12.7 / 15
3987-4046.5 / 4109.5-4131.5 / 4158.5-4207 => 0.04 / 15.2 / 15.1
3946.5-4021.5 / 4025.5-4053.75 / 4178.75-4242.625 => -2.37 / 13.7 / 14.9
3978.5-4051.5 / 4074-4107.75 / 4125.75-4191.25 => 2.86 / 15.2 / 15.2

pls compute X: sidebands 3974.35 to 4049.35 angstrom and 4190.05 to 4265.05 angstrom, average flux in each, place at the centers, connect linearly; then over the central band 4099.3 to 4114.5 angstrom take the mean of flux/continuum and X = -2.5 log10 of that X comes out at 0.18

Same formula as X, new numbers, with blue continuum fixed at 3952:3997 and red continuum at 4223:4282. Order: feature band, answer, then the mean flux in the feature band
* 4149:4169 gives -0.10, 15.3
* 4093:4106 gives 0.12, 12.2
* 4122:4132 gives -0.10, 15.2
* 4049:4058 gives -0.15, 15.3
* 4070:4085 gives -0.11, 14.9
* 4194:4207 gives -0.05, 15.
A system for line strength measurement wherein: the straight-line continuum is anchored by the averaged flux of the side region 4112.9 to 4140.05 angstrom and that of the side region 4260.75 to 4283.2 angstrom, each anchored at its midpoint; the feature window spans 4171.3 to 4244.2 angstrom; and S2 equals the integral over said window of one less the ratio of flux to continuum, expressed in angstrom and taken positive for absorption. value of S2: 0.53 angstrom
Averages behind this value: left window 15.2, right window 14.8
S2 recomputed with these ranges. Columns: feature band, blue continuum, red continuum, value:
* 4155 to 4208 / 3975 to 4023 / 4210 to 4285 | -0.8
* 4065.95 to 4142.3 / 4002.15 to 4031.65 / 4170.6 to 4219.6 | 3.0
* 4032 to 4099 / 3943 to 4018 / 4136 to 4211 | -3.4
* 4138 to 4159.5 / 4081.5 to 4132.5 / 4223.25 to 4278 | -1.3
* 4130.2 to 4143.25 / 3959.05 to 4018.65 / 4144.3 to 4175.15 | -0.4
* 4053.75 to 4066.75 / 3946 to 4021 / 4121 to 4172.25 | -0.5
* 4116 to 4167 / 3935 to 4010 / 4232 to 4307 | -5.0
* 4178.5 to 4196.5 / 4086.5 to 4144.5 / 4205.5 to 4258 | -0.5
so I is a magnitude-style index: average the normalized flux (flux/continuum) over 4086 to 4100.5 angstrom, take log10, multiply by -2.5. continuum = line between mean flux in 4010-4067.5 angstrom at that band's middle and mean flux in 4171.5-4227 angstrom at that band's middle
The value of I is 0.07 mag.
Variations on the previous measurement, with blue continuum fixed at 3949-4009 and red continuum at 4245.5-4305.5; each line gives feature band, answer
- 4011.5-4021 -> -0.16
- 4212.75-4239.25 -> -0.02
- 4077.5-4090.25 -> -0.11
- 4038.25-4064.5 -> -0.11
